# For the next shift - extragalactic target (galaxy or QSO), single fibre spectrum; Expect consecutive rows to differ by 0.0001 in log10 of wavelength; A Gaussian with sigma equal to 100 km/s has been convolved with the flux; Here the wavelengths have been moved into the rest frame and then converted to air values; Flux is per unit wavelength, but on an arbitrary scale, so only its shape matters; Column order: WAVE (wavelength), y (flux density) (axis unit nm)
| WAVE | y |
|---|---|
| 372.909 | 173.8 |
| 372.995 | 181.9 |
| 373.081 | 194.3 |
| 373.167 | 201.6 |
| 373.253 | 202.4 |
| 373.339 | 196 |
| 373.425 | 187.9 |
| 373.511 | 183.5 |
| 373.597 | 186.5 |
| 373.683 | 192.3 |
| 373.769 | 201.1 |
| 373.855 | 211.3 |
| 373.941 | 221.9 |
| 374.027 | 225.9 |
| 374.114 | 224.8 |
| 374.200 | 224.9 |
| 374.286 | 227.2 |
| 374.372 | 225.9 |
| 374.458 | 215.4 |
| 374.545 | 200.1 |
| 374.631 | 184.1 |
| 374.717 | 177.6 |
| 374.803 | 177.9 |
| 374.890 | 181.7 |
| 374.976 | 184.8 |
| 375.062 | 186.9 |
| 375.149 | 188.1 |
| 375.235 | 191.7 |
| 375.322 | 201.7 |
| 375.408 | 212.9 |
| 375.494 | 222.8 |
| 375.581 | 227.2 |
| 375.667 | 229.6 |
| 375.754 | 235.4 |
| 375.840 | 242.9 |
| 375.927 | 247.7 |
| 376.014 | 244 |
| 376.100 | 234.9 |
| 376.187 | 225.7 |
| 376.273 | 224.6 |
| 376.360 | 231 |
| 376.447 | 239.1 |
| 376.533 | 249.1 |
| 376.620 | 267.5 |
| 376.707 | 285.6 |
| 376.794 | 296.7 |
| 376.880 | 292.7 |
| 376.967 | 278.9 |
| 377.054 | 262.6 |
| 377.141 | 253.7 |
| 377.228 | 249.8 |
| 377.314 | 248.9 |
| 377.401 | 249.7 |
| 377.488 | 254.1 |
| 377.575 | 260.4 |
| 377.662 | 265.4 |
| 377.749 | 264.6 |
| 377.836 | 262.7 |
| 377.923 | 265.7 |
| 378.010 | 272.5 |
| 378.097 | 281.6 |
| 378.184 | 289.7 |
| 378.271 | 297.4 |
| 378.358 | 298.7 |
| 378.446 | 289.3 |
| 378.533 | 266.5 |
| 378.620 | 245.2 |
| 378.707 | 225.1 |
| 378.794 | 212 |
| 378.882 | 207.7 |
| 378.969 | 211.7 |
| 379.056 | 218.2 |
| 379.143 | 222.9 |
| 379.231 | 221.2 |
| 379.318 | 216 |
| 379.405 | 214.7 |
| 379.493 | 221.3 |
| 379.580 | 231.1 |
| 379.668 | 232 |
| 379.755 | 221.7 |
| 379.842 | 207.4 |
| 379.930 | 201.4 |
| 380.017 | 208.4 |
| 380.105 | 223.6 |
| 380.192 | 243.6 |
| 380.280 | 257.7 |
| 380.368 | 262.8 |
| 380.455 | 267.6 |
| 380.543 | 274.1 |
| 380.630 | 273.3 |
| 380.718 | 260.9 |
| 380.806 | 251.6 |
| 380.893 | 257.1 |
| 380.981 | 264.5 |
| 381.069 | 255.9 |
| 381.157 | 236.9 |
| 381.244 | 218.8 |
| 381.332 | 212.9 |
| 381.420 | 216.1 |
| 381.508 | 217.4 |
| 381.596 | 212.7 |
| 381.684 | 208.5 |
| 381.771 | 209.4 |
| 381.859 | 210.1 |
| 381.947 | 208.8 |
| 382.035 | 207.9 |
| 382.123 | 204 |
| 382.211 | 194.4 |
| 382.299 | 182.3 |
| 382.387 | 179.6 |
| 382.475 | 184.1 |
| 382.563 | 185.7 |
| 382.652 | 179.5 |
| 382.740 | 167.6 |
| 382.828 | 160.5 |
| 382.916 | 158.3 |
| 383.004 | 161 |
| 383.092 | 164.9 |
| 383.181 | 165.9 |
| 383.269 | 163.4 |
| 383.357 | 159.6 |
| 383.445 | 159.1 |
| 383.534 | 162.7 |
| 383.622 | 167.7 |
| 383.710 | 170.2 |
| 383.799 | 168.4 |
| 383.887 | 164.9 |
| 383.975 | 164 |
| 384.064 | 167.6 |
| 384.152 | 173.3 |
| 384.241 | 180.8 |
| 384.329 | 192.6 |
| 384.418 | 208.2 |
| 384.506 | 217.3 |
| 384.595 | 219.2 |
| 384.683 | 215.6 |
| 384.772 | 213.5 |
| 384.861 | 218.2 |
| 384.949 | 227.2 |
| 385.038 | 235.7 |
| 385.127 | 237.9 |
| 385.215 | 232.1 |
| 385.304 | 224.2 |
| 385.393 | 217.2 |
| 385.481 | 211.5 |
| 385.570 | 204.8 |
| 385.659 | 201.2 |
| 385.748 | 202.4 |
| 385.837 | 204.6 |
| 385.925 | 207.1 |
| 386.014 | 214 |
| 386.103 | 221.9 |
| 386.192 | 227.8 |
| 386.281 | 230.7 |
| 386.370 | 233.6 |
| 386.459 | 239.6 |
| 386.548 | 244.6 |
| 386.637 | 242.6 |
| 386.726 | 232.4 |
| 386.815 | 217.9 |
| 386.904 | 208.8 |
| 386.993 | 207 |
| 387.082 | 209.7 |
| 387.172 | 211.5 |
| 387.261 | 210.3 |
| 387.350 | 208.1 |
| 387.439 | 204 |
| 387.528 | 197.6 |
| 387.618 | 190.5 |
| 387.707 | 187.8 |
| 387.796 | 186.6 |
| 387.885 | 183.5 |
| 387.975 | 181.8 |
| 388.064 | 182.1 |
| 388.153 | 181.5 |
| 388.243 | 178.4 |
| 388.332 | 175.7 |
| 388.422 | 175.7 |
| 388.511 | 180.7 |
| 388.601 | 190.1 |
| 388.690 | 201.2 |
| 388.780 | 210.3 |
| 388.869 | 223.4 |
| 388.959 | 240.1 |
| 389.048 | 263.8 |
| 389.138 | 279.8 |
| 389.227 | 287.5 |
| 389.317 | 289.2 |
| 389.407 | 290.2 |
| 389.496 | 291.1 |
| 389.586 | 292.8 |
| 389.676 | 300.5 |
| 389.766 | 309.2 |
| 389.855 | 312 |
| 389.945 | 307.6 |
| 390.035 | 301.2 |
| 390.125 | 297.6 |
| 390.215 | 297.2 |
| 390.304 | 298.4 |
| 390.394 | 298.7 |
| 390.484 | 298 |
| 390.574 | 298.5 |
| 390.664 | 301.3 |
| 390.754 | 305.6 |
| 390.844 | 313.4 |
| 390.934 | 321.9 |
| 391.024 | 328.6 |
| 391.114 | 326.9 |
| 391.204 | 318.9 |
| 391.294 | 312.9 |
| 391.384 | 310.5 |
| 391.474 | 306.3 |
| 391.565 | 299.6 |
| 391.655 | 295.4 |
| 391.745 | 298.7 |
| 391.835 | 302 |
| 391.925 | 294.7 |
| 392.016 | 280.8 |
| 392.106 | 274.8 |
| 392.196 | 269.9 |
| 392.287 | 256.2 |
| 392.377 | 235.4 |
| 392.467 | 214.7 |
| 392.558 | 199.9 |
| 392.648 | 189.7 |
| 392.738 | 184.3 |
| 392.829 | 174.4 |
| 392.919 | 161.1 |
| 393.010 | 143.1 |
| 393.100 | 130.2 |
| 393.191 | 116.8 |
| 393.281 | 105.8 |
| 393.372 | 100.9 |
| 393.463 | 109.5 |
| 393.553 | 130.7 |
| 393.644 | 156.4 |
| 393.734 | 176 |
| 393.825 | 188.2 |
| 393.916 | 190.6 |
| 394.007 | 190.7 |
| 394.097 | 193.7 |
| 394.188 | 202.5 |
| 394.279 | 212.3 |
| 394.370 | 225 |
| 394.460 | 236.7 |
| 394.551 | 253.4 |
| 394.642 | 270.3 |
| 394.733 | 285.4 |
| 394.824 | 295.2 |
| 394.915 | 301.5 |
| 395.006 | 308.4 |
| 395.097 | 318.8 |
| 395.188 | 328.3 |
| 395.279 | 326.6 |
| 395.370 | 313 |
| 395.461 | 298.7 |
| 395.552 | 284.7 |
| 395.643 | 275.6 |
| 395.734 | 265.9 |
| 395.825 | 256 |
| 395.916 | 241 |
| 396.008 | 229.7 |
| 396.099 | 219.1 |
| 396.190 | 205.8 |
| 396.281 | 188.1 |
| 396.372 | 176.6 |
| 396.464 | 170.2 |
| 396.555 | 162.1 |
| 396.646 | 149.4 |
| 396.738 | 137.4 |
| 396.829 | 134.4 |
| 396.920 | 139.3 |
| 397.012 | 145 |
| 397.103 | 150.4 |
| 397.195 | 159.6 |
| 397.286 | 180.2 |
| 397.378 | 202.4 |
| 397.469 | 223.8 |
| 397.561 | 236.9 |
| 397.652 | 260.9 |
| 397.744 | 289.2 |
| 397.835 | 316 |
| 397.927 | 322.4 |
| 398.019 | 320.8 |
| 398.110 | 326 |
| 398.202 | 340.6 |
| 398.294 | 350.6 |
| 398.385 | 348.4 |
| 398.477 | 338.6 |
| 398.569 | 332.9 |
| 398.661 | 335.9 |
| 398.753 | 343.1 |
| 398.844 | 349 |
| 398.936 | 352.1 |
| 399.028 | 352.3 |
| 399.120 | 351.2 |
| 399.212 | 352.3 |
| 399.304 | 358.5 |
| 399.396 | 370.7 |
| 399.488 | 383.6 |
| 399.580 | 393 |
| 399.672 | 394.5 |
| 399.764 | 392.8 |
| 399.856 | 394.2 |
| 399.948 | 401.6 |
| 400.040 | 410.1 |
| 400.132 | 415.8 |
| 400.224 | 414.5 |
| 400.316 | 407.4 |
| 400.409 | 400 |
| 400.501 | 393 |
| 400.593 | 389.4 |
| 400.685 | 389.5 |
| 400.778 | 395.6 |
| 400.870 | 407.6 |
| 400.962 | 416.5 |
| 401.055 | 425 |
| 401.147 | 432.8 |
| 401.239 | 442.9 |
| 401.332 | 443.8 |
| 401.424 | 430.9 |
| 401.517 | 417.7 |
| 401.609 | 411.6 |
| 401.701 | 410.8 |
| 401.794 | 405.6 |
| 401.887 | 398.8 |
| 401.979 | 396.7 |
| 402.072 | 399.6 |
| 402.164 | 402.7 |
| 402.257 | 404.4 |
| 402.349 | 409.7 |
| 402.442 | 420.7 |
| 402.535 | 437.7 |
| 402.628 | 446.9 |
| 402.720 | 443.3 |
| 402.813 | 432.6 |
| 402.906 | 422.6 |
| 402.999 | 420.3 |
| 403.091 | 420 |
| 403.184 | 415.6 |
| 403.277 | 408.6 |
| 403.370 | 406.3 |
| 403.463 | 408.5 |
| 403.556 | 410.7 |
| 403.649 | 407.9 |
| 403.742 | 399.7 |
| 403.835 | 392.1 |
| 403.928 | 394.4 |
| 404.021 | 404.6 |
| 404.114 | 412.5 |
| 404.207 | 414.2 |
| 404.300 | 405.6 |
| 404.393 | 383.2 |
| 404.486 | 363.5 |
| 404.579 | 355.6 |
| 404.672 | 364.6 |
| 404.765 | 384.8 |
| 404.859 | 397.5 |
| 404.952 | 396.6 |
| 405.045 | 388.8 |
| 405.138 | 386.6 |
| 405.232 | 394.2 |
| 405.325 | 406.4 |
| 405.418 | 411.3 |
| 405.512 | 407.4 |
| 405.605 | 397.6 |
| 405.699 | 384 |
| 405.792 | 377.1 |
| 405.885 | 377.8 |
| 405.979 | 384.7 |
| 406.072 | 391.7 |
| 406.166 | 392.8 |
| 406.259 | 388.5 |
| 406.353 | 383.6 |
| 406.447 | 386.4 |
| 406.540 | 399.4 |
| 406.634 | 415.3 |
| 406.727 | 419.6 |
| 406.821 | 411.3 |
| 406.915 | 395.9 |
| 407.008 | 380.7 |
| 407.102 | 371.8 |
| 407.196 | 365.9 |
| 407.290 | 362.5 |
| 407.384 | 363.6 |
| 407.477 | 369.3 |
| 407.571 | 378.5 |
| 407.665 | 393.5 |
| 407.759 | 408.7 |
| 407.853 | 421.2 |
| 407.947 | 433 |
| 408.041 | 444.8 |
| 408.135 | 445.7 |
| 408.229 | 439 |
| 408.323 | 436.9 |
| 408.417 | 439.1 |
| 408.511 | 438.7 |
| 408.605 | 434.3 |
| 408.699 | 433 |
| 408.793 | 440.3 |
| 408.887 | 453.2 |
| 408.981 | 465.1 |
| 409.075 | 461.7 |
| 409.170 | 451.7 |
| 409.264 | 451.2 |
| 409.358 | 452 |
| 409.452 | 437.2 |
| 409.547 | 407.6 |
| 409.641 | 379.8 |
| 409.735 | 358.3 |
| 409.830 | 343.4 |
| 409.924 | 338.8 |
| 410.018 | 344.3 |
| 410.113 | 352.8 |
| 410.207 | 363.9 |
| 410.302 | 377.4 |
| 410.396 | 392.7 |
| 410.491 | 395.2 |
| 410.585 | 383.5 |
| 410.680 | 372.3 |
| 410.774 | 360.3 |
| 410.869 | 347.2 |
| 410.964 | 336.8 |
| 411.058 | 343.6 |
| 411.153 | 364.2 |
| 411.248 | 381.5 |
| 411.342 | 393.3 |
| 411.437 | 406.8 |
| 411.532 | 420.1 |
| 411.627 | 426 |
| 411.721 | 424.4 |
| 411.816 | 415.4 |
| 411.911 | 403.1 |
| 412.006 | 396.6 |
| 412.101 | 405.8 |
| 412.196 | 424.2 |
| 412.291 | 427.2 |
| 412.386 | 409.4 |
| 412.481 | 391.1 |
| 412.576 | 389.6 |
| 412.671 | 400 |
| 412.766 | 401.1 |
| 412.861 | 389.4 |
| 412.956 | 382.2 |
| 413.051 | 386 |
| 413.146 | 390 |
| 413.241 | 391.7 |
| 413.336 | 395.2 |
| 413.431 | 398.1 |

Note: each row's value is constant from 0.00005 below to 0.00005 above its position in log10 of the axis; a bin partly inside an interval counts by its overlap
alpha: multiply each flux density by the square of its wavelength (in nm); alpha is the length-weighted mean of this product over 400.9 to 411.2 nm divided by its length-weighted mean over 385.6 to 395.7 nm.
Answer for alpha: 1.81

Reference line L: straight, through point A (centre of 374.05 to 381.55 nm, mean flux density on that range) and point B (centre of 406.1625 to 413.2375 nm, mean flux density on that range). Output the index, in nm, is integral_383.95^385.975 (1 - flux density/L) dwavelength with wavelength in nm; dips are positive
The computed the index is 0.49 nm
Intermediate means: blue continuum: 238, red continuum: 400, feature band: 208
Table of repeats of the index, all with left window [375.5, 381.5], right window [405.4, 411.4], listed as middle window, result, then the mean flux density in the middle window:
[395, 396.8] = 0.50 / 240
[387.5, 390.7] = 0.57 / 247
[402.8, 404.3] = -0.15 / 410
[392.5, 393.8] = 0.69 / 150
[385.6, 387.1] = 0.34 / 220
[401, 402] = -0.16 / 420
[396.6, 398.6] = 0.57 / 245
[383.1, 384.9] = 0.60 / 182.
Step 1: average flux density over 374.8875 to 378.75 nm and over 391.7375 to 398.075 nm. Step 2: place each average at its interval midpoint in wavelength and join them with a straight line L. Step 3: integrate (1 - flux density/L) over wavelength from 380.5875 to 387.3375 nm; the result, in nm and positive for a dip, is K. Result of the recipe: 0.89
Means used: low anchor 248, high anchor 221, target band 206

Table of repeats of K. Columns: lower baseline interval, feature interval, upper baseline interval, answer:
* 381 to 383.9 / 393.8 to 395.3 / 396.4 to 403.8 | 0.238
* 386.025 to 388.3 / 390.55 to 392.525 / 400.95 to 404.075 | -0.195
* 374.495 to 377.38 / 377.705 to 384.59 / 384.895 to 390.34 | 0.418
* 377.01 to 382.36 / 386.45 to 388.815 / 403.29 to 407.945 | 0.702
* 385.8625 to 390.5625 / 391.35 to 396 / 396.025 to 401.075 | 0.659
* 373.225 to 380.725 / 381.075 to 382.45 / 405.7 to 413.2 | 0.260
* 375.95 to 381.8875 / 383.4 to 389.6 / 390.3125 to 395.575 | 0.894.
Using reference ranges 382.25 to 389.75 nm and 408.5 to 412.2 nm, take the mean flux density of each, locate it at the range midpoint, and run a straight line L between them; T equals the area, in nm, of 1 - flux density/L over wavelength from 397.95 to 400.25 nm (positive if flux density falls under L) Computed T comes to -0.40 nm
